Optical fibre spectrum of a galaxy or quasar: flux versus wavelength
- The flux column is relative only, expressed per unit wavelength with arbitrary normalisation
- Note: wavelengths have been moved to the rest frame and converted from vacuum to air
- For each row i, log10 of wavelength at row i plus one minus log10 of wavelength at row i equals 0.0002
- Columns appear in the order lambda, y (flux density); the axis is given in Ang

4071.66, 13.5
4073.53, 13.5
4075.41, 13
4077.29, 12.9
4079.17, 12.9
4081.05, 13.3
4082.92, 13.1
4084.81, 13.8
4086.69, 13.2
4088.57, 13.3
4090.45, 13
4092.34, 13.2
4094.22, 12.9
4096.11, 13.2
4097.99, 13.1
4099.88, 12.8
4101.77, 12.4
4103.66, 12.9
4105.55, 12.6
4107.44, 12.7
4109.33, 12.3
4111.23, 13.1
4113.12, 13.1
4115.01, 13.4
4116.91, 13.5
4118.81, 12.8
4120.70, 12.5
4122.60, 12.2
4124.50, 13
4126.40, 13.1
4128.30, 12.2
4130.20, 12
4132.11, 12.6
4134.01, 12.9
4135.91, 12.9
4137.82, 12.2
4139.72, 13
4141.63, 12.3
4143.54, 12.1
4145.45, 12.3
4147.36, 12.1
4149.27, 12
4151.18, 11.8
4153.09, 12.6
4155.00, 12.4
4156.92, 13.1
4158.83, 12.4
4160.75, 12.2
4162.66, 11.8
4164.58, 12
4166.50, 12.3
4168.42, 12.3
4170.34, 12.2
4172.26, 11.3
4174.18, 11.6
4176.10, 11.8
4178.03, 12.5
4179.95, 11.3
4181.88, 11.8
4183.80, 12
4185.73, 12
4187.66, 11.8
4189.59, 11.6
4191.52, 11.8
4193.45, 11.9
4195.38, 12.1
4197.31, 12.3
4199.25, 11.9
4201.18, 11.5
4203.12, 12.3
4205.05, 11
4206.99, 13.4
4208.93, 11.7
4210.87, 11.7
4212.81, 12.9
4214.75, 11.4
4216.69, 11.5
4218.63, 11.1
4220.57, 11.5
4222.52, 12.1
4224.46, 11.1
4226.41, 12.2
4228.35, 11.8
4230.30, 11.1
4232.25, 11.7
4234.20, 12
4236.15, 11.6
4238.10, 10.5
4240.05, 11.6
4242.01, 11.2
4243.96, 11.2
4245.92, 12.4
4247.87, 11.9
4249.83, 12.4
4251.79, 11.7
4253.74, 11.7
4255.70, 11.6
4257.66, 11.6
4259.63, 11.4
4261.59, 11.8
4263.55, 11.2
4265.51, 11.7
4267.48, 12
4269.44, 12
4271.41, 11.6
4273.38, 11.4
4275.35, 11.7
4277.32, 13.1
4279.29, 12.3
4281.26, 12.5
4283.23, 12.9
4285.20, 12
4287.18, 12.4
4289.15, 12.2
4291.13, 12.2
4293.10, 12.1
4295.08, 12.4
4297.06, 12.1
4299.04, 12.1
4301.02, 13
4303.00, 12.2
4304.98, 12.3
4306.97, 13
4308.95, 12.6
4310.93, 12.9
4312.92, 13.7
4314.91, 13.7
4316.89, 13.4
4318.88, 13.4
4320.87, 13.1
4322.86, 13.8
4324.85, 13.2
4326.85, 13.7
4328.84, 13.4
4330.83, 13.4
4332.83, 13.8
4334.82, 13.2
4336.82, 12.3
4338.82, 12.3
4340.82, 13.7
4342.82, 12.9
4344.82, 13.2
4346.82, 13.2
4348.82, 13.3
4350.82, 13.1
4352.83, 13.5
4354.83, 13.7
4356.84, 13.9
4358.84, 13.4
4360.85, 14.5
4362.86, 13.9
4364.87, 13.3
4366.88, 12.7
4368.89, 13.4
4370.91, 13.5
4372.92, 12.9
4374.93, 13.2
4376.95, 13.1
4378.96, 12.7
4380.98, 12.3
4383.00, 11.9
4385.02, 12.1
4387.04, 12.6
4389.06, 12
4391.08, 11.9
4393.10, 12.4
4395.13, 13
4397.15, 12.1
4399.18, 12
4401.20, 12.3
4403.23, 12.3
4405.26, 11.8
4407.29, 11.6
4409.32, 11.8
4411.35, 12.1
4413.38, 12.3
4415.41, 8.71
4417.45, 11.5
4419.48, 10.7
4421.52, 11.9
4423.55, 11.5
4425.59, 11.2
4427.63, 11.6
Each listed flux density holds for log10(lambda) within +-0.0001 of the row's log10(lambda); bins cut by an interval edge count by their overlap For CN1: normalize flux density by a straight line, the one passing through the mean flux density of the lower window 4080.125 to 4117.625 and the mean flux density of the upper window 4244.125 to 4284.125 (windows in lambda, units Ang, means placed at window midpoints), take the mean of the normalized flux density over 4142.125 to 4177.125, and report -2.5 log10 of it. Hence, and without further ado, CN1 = 0.044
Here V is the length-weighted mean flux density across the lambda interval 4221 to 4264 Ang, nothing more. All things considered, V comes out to 11.6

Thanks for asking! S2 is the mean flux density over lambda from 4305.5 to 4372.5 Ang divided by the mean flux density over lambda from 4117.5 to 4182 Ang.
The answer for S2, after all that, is 1.08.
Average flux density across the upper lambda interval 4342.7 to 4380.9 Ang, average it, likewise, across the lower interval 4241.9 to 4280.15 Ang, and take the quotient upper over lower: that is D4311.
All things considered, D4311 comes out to 1.13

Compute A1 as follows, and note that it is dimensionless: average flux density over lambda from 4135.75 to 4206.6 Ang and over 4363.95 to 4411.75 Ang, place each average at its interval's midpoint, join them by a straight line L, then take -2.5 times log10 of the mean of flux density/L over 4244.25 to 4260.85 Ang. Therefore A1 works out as 0.037 mag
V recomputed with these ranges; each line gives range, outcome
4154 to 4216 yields 12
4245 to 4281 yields 11.9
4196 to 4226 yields 11.8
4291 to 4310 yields 12.4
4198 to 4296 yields 11.8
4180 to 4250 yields 11.8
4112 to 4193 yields 12.3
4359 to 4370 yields 13.5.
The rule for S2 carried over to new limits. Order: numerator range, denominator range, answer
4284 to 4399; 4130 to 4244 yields 1.08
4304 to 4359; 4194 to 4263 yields 1.13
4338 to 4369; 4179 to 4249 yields 1.14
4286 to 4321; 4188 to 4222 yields 1.07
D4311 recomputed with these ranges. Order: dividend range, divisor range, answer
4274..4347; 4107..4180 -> 1.03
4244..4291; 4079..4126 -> 0.92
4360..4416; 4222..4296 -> 1.05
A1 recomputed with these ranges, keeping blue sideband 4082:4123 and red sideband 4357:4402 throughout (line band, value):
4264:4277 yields 0.10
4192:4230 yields 0.09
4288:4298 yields 0.06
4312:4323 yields -0.05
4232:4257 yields 0.11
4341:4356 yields -0.04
